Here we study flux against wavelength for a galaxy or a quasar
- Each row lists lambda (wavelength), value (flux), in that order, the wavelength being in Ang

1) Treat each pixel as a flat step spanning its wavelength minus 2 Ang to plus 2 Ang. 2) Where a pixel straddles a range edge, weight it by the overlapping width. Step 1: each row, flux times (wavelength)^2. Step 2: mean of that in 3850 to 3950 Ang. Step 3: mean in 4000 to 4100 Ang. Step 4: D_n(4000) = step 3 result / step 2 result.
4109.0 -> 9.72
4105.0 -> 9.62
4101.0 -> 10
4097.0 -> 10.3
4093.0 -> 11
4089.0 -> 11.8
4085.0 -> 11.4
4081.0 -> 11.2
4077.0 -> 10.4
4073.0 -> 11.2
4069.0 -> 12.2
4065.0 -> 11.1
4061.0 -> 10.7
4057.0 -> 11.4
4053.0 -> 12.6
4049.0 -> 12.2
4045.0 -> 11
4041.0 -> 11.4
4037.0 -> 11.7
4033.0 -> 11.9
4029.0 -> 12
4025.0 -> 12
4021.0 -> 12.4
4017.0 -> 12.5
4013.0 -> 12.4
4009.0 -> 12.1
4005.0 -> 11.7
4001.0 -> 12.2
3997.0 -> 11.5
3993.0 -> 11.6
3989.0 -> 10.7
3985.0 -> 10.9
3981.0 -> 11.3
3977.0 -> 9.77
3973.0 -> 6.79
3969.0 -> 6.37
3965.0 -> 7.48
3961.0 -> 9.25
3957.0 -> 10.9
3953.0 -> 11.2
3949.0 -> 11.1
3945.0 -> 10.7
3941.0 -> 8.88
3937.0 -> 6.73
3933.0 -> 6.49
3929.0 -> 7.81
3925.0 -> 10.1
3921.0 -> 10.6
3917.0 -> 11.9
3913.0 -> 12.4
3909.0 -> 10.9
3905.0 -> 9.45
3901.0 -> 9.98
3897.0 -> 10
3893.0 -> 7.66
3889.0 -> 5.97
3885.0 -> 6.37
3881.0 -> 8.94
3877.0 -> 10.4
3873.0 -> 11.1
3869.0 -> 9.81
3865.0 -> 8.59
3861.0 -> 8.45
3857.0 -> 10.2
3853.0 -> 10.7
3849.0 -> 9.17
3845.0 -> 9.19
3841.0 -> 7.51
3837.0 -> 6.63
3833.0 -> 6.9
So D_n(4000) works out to 1.33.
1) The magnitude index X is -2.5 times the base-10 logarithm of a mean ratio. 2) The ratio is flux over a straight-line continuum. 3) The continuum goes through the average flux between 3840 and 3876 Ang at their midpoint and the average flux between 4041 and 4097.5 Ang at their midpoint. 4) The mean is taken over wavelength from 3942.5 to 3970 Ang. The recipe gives 0.07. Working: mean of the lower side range 9.49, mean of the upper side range 11.4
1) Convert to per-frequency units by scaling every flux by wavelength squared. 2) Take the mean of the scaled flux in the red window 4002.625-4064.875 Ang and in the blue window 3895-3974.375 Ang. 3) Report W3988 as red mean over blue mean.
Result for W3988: 1.3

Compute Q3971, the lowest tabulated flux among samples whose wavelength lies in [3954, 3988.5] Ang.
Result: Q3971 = 6.37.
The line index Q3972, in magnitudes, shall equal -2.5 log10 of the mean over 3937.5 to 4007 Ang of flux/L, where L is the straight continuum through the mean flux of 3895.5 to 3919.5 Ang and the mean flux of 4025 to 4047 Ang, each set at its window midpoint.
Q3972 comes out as 0.12 mag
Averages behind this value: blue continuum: 10.8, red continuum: 11.6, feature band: 10.1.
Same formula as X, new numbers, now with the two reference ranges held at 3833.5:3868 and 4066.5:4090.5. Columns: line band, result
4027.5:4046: -0.07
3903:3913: -0.13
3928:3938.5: 0.36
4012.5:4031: -0.15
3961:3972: 0.34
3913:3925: -0.18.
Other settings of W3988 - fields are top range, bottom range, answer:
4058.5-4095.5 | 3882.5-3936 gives 1.33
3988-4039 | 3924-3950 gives 1.42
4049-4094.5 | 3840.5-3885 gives 1.35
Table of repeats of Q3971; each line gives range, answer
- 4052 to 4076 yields 10.7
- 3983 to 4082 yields 10.4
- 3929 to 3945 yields 6.49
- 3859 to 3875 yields 8.45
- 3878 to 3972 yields 5.97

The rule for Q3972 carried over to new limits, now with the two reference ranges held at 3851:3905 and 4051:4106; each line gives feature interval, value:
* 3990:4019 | -0.16 mag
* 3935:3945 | 0.16 mag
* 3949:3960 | -0.11 mag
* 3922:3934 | 0.13 mag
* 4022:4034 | -0.14 mag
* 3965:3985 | 0.16 mag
